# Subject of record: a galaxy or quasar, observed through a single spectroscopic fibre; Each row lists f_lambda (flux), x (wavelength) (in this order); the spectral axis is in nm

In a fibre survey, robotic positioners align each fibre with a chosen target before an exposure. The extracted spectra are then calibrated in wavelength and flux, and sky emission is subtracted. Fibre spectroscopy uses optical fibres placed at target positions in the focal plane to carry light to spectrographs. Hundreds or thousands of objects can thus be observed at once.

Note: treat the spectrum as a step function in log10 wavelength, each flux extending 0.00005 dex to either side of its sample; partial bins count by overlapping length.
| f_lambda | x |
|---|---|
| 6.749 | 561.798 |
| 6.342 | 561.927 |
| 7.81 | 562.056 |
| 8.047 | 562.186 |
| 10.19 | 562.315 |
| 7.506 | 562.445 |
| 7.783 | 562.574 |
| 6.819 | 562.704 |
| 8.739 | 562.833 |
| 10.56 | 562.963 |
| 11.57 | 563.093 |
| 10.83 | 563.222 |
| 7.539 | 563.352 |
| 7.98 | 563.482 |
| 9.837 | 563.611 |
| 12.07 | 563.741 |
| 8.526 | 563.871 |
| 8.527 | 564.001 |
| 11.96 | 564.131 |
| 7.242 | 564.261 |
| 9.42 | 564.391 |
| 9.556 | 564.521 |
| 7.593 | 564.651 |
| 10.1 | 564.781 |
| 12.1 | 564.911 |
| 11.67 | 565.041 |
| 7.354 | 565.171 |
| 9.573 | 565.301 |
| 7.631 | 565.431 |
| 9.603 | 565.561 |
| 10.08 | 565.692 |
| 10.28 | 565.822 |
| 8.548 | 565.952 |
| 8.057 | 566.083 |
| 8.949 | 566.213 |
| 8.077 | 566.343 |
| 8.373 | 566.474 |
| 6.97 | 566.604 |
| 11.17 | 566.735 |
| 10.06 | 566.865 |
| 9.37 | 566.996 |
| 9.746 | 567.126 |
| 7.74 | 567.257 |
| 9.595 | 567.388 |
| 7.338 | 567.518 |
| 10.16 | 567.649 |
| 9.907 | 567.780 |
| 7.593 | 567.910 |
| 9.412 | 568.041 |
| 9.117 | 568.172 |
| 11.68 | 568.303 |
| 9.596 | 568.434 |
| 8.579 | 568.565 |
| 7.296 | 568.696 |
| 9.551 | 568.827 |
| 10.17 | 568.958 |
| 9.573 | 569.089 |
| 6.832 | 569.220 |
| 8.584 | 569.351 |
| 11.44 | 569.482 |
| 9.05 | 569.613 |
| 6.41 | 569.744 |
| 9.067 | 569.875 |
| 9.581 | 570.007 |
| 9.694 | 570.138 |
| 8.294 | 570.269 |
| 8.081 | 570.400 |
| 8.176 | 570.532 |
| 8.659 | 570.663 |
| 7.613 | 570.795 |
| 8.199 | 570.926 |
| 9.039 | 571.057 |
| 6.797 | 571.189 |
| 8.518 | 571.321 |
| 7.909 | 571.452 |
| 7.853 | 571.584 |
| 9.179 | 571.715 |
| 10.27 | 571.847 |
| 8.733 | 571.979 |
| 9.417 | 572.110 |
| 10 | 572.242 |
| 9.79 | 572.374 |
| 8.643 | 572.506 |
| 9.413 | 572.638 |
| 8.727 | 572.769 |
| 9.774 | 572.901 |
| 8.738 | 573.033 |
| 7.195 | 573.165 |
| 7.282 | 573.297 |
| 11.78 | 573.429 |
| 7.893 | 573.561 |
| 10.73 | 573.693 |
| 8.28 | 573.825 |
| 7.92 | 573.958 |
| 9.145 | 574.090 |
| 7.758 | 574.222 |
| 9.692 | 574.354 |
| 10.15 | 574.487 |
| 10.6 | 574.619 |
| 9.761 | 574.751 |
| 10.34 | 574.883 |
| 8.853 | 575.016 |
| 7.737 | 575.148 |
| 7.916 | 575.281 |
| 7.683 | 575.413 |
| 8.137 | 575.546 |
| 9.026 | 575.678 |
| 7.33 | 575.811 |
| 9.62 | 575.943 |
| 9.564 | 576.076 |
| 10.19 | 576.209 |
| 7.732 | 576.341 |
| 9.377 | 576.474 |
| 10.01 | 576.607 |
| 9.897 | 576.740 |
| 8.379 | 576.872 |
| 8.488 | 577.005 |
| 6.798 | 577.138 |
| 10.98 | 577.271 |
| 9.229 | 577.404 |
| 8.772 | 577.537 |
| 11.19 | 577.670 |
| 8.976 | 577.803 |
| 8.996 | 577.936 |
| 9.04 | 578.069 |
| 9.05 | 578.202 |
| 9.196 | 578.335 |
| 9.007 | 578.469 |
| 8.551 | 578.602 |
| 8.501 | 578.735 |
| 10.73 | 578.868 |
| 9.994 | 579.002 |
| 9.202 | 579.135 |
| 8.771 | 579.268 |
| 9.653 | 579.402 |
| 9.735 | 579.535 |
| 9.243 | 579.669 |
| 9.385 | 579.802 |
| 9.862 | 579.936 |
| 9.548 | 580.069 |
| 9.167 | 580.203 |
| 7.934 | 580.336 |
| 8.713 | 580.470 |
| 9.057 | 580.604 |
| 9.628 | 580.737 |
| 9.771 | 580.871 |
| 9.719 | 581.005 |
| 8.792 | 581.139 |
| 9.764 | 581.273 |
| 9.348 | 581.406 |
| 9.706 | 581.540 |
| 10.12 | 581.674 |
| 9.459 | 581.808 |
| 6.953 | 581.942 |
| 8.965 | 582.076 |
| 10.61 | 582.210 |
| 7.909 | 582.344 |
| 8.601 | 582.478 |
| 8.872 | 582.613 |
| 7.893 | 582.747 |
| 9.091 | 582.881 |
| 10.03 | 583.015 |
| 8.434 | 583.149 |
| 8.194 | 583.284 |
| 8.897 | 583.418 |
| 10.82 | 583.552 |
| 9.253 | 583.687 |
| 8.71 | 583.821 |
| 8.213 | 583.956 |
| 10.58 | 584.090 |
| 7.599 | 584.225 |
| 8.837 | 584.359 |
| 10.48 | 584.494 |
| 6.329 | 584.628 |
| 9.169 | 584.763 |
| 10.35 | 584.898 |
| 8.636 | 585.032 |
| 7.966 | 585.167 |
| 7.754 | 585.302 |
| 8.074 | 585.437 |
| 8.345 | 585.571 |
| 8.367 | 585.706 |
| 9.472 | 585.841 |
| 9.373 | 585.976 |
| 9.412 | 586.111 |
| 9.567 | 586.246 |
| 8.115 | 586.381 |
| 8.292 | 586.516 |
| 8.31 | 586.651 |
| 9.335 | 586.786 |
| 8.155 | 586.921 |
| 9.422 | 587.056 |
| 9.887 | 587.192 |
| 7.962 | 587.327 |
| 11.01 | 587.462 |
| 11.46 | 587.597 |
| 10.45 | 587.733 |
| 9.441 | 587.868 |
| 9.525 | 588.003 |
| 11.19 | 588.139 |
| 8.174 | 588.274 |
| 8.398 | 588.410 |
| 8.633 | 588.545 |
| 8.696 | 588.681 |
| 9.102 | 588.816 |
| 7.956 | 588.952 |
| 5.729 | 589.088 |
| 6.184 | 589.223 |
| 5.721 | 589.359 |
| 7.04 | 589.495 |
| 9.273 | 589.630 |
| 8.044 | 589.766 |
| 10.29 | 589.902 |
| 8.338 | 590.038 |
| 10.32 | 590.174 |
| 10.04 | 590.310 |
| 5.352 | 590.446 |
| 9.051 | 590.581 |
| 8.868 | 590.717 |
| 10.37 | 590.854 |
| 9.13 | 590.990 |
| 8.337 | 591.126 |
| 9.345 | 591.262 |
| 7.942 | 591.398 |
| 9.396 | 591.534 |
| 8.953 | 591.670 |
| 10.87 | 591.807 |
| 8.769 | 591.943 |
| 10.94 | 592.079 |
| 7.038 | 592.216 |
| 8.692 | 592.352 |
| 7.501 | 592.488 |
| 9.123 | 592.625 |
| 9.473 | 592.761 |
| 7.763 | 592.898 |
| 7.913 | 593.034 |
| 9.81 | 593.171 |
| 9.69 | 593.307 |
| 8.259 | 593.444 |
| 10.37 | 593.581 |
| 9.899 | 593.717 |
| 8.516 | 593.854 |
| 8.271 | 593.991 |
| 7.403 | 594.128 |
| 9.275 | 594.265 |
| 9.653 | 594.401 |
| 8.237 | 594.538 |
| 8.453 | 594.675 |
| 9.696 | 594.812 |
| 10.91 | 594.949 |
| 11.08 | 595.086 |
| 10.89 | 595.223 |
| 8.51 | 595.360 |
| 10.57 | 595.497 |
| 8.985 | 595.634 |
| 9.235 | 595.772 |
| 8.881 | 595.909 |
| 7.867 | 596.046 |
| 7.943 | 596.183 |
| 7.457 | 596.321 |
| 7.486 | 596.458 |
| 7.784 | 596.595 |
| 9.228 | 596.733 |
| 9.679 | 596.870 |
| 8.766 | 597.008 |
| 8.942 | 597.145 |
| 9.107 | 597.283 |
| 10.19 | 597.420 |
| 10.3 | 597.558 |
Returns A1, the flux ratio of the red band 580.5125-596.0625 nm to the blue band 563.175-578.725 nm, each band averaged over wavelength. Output 0.99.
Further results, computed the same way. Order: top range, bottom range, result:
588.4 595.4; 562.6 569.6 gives 0.95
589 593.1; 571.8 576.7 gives 0.94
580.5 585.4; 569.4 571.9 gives 1.05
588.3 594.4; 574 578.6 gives 0.95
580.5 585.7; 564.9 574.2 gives 1.00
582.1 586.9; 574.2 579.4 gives 0.97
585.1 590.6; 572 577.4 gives 0.97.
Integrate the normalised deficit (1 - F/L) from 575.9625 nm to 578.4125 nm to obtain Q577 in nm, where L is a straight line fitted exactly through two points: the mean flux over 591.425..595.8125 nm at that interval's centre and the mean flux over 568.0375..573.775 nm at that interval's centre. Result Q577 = -0.06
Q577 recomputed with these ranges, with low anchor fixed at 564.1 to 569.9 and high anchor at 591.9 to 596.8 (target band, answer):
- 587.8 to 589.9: 0.165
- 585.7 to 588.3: -0.115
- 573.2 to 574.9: -0.033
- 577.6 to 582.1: -0.121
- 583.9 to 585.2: 0.024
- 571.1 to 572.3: 0.048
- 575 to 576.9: 0.064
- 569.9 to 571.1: 0.068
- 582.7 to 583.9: -0.004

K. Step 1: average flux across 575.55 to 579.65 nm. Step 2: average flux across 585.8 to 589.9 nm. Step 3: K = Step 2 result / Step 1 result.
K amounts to 1.0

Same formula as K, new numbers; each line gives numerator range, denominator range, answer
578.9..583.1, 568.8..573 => 1.04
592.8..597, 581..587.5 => 1.00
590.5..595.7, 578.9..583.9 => 1.00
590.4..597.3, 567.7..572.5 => 1.01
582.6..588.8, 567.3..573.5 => 1.02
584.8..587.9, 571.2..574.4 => 1.02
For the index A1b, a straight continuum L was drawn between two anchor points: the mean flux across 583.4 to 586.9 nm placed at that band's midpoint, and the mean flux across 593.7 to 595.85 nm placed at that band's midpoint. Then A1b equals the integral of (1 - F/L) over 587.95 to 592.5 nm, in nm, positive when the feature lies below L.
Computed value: 0.23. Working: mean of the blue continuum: 8.85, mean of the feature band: 8.64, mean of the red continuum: 9.33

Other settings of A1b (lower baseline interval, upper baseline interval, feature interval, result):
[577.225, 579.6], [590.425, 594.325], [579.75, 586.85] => 0.19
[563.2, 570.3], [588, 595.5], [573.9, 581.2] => -0.08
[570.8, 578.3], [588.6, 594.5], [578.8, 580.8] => -0.11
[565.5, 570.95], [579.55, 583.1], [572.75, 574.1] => 0.03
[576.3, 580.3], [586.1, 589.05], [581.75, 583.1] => 0.06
